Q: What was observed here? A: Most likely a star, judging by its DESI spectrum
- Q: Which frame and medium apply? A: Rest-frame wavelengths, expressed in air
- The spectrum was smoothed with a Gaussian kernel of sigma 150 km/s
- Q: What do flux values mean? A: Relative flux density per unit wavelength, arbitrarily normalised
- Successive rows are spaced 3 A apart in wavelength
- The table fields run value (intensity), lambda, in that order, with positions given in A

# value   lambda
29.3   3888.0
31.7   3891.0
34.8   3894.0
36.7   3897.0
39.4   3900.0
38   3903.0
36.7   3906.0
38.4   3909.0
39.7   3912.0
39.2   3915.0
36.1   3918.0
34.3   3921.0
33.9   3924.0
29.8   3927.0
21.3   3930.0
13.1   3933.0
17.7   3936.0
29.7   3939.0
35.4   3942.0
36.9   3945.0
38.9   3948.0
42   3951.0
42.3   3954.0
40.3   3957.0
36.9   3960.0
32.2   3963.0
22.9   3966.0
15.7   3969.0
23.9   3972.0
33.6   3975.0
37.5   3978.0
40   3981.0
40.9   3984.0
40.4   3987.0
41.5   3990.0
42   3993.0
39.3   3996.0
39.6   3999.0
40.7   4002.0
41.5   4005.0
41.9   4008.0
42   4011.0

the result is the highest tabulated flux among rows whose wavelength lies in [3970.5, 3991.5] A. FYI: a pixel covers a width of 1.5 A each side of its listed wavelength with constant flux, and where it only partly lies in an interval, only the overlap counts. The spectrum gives 41.5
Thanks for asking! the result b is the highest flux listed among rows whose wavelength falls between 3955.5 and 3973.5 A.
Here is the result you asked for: 40.3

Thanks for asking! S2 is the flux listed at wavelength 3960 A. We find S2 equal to 36.9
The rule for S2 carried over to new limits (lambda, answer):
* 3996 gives 39.3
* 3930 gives 21.3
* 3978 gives 37.5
